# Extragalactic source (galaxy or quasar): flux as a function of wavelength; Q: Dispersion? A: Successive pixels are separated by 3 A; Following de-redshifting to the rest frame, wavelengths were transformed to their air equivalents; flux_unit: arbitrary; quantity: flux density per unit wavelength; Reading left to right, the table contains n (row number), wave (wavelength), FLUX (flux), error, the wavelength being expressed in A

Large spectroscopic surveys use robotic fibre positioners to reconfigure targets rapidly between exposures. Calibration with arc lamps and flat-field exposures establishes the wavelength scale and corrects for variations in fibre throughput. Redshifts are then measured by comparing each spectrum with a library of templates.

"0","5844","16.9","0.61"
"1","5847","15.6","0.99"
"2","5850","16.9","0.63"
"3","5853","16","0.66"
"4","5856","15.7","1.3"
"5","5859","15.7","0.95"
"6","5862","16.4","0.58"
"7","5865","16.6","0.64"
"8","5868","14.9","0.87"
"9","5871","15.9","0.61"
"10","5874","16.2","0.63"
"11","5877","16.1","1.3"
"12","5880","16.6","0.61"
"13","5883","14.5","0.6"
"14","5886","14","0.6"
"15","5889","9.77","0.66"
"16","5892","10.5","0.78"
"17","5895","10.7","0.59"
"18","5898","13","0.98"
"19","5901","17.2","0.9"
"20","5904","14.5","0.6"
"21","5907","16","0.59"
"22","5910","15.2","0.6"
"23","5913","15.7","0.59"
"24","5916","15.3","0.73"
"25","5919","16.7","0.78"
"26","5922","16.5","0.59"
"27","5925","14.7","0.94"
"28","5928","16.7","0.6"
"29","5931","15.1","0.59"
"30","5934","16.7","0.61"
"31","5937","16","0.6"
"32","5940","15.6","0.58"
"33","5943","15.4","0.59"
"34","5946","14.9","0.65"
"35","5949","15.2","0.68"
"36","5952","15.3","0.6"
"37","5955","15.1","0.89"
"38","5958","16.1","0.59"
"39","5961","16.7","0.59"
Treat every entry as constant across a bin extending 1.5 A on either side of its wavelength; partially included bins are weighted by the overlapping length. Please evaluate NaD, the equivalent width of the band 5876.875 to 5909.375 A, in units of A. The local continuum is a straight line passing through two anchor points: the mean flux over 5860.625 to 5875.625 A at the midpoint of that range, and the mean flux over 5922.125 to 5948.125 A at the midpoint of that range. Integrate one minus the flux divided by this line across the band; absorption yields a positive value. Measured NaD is 4.2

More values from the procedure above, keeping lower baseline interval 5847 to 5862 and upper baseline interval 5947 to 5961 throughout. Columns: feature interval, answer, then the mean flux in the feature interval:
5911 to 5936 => -0.3 A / 15.9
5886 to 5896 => 3.2 A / 10.9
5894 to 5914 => 1.4 A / 14.7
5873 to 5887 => 0.4 A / 15.5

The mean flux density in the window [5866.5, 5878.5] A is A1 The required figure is 15.8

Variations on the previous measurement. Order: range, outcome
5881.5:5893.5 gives 12.2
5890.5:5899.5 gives 11.4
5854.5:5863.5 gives 15.9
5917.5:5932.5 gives 15.9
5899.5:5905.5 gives 15.8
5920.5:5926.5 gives 15.6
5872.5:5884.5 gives 15.9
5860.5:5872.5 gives 16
